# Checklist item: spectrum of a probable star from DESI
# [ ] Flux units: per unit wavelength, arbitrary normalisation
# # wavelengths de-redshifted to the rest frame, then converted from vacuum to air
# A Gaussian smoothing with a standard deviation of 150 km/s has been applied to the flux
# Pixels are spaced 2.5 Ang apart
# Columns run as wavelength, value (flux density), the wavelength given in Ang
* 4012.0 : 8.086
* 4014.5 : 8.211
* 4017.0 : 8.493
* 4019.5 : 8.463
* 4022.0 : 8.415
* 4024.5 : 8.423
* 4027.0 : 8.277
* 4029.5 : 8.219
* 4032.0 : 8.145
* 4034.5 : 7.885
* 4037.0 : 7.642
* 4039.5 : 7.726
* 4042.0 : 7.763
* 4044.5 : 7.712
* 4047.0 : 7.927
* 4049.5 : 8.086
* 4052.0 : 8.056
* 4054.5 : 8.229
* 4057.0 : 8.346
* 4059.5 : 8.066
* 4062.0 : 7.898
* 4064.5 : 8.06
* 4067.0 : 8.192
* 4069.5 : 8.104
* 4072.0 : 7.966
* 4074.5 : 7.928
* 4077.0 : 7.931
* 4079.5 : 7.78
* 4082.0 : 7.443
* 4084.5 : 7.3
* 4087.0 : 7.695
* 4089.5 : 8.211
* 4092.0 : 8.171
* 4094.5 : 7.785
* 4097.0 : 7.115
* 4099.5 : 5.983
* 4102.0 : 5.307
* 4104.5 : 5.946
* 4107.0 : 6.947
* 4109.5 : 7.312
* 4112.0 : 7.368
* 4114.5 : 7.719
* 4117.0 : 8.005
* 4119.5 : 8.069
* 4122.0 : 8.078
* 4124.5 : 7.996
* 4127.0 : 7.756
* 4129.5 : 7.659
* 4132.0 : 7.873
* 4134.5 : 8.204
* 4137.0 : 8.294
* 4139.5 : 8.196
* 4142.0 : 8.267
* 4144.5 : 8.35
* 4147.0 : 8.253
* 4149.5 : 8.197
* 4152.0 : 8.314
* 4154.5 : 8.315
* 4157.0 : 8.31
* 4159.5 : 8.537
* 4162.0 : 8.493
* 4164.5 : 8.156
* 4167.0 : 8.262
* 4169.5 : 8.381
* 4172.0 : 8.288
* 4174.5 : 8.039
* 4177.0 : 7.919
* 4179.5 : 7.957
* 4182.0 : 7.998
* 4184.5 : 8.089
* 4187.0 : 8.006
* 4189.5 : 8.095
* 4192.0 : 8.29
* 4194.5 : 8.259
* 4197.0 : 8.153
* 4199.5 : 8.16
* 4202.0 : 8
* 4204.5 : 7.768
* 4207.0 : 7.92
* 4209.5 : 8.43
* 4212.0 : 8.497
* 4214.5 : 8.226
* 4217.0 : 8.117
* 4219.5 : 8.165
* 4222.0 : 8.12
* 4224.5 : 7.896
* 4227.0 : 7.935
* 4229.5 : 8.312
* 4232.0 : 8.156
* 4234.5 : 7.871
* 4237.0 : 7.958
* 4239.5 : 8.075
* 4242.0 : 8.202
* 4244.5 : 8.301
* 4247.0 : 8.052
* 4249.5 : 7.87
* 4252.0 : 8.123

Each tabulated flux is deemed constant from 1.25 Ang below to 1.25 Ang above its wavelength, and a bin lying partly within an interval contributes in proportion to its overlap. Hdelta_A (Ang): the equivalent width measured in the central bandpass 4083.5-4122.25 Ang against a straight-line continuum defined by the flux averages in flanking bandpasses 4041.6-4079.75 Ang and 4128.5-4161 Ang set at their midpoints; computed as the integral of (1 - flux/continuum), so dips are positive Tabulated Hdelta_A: 3.9 Ang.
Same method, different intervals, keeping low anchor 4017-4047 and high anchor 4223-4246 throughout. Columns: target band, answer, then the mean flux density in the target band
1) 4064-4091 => 0.68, 7.87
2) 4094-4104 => 2.06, 6.41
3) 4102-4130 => 2.24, 7.43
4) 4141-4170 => -0.87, 8.32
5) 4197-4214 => -0.12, 8.14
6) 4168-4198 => -0.17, 8.12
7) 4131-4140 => -0.08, 8.14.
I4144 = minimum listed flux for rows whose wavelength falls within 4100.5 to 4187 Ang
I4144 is 5.307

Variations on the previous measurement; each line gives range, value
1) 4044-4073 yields 7.712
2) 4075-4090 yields 7.3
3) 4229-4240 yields 7.871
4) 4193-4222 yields 7.768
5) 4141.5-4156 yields 8.197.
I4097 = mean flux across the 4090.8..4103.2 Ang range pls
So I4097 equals 6.87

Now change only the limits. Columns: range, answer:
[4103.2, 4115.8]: 7.06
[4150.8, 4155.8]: 8.31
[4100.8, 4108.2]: 6.07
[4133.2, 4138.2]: 8.24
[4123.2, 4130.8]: 7.81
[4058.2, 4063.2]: 7.99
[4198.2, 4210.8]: 8.06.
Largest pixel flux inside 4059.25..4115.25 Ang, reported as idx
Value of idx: 8.211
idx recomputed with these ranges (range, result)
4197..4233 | 8.497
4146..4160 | 8.537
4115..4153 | 8.35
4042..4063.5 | 8.346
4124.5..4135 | 8.204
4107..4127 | 8.078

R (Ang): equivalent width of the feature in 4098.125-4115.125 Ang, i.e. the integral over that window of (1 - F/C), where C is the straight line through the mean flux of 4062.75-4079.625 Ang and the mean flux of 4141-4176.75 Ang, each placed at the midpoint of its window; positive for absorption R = 3.14 Ang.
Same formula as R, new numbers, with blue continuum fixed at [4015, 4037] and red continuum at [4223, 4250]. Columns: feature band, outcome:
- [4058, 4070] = 0.22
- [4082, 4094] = 0.58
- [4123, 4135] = 0.41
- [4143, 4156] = -0.23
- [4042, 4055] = 0.42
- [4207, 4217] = -0.26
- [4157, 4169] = -0.34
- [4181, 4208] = 0.10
